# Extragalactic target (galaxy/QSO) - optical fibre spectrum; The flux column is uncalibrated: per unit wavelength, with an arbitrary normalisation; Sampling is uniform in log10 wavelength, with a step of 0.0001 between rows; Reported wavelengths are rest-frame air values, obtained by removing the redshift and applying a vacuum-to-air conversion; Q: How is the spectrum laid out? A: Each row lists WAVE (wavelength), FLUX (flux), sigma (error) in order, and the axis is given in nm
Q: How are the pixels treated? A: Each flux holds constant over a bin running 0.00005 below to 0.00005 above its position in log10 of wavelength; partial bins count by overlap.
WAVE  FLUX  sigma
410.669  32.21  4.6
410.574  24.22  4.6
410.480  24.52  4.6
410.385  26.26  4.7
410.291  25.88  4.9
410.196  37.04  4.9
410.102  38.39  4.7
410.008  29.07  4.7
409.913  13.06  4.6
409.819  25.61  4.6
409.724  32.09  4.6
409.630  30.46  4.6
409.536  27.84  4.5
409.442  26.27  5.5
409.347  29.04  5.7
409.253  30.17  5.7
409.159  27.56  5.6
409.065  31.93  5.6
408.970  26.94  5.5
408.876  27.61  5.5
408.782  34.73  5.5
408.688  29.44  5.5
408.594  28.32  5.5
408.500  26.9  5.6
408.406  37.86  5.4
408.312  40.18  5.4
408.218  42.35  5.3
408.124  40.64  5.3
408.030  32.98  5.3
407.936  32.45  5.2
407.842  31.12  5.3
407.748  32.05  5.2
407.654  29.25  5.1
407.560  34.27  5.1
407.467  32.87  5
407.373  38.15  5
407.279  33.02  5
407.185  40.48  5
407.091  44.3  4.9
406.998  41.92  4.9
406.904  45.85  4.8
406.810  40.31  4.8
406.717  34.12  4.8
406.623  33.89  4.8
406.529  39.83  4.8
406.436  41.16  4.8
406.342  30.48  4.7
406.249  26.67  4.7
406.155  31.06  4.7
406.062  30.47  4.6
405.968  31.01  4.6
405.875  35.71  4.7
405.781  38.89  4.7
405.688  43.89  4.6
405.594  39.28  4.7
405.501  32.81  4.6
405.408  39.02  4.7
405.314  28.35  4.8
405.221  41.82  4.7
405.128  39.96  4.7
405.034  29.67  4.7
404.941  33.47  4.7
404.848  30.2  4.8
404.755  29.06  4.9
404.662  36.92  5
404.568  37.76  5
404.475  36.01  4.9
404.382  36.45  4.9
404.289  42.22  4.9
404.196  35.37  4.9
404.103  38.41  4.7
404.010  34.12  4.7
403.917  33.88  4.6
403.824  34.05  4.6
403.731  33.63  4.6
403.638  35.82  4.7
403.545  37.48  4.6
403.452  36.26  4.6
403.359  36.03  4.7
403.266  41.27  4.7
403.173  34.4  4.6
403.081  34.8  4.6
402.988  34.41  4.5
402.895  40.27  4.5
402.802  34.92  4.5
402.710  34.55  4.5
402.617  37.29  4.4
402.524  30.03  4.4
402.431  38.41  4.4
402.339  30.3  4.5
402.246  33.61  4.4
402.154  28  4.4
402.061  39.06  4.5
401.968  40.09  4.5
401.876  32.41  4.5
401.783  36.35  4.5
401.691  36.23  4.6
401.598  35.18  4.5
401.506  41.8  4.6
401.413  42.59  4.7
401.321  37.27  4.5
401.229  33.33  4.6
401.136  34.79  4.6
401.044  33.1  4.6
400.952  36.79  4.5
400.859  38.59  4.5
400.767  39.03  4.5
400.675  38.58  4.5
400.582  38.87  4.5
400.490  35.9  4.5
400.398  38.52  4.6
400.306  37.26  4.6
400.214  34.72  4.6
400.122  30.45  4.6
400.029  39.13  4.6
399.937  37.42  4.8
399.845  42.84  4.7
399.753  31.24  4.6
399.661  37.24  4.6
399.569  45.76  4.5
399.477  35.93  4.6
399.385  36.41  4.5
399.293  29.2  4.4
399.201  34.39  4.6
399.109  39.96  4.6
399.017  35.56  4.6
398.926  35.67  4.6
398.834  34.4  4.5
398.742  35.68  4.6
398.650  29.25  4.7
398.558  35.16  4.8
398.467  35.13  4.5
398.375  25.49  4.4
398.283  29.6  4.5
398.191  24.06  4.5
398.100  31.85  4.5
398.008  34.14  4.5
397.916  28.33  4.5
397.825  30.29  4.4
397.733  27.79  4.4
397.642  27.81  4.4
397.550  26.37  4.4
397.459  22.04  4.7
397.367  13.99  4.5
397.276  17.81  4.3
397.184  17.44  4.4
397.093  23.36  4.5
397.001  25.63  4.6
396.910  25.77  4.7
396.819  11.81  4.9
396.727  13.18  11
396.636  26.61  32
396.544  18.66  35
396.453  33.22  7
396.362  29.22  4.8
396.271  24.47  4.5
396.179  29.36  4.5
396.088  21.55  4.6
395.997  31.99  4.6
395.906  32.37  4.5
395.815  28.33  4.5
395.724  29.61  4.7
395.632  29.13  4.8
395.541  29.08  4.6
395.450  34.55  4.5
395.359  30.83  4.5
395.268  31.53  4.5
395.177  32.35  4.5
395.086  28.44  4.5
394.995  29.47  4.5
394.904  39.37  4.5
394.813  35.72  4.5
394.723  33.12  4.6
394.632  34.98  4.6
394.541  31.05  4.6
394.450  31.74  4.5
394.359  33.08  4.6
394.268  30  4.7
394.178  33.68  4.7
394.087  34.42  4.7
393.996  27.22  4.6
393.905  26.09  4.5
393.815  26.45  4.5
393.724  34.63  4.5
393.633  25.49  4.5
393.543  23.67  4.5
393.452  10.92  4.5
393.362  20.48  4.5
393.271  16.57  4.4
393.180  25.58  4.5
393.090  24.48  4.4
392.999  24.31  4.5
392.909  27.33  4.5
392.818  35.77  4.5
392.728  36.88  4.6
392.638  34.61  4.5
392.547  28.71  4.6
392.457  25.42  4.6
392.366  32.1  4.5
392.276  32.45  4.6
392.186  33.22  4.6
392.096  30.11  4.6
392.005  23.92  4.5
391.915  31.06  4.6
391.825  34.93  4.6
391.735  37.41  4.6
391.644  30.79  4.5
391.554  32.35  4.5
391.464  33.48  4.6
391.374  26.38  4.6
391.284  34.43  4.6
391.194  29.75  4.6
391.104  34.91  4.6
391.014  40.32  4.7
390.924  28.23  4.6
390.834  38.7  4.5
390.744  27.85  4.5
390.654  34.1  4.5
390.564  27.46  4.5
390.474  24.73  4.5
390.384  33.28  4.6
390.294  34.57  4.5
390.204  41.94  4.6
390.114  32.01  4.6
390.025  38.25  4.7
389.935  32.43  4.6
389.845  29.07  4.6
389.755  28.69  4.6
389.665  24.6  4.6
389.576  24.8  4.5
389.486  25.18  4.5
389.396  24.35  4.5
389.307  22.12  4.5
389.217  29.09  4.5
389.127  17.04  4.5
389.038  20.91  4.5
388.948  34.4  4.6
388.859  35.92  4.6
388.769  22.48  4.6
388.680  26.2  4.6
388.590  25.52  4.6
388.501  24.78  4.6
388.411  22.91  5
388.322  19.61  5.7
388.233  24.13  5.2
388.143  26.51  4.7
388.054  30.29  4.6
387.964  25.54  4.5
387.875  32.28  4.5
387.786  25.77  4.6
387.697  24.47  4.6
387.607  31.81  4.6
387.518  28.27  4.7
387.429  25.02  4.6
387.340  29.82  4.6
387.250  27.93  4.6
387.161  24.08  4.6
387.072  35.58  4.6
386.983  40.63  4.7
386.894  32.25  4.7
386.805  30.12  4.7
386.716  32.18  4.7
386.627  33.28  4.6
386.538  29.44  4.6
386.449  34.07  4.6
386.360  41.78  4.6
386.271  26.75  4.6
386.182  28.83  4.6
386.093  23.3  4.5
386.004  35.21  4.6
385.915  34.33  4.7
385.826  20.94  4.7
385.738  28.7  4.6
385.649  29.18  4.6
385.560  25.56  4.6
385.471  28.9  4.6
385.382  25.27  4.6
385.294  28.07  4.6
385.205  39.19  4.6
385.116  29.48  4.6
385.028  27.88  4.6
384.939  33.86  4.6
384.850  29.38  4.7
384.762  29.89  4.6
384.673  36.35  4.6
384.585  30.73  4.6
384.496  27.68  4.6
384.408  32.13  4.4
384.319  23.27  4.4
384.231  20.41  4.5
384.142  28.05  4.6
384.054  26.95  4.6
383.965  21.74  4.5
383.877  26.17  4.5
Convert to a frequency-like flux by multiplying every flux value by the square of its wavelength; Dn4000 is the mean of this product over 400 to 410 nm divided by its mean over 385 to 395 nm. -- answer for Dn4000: 1.27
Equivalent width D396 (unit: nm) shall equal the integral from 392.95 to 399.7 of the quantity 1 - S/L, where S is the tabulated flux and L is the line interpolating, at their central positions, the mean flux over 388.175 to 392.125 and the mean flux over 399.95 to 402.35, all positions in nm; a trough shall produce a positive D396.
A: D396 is 0.92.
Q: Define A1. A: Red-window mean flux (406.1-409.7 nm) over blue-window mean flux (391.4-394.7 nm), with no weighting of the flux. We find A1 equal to 1.15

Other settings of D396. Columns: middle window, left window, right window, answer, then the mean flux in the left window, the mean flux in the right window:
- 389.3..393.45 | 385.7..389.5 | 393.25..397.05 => -0.29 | 28.2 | 28.1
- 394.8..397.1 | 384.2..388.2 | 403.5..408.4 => 0.34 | 29.7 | 35.9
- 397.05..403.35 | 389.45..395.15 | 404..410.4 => -0.30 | 30.4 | 33.8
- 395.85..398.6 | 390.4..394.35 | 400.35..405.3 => 0.57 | 29.6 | 36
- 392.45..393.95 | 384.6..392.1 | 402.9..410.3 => 0.22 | 29.7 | 34.2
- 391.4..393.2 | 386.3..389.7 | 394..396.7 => -0.08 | 28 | 30.4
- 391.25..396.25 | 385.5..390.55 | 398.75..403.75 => 0.34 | 28.8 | 36.3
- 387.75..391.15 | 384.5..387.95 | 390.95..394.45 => 0.13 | 30.2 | 29.6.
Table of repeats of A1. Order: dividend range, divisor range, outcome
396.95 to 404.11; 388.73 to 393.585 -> 1.15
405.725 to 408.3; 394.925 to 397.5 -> 1.38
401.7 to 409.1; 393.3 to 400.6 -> 1.17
